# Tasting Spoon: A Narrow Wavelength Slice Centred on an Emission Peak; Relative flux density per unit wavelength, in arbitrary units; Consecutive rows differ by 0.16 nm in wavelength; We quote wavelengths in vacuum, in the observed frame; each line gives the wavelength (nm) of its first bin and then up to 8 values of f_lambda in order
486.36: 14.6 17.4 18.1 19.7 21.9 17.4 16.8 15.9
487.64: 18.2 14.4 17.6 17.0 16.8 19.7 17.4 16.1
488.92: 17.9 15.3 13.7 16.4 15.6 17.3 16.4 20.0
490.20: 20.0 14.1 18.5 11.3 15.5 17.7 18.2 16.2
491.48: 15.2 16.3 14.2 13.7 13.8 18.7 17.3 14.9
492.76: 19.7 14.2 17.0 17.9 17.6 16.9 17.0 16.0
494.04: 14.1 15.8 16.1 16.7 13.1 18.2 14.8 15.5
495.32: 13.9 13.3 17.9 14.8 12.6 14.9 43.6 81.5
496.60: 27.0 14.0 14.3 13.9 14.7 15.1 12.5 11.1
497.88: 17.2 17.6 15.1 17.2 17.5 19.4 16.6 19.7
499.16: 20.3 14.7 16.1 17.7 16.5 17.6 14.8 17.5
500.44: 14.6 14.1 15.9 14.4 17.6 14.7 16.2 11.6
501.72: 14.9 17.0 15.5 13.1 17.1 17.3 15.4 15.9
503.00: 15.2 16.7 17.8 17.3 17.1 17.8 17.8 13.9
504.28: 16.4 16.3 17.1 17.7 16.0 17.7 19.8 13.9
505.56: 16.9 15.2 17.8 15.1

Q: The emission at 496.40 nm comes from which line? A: H-gamma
